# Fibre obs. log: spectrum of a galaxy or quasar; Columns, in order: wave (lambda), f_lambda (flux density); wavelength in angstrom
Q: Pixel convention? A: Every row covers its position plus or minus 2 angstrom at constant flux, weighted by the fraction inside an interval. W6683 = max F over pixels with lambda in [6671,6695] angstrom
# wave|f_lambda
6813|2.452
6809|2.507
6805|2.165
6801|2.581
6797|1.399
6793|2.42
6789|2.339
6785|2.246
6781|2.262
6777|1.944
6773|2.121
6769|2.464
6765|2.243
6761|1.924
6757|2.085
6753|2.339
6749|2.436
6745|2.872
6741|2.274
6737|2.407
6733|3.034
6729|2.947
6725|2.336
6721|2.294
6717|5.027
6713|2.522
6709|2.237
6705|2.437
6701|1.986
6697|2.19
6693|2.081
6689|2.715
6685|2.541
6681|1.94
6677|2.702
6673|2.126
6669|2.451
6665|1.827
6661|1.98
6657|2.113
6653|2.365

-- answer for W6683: 2.715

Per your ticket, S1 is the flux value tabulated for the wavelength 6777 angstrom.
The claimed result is 1.944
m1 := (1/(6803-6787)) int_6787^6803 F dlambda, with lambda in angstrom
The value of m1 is 2.18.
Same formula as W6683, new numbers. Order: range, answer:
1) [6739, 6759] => 2.872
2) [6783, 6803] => 2.581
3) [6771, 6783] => 2.262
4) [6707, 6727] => 5.027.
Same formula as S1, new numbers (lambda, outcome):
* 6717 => 5.027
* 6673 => 2.126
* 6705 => 2.437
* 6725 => 2.336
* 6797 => 1.399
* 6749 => 2.436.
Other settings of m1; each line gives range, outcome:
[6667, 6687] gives 2.35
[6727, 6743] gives 2.67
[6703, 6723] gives 2.9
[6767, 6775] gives 2.29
